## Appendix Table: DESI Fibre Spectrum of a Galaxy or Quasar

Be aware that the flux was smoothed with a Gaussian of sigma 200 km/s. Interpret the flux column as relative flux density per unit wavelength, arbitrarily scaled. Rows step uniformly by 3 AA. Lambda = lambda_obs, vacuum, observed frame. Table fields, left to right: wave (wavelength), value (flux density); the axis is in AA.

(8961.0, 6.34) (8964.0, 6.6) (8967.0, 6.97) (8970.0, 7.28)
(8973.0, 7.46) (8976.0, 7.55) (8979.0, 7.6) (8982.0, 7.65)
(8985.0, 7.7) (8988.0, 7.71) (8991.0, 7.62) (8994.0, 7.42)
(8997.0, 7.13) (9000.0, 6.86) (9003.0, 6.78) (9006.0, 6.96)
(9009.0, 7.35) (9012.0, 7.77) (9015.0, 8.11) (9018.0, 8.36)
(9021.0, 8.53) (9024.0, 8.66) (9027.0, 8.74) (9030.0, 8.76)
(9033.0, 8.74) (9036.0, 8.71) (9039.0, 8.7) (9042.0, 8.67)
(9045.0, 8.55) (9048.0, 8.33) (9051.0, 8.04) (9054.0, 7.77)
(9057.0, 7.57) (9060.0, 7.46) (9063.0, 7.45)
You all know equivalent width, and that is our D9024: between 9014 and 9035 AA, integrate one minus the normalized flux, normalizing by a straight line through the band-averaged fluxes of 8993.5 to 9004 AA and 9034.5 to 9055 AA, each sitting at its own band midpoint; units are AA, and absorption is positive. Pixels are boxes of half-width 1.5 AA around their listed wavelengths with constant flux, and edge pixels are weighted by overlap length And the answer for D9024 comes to -2.1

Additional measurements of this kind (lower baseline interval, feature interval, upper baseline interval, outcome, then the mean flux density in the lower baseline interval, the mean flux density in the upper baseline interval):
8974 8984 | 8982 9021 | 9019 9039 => 2.7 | 7.6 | 8.68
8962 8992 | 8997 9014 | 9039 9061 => 1.1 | 7.39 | 8.11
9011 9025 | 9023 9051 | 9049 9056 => -1.9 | 8.29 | 7.91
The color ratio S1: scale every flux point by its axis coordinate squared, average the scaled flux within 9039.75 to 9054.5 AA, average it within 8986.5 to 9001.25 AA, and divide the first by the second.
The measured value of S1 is 1.15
